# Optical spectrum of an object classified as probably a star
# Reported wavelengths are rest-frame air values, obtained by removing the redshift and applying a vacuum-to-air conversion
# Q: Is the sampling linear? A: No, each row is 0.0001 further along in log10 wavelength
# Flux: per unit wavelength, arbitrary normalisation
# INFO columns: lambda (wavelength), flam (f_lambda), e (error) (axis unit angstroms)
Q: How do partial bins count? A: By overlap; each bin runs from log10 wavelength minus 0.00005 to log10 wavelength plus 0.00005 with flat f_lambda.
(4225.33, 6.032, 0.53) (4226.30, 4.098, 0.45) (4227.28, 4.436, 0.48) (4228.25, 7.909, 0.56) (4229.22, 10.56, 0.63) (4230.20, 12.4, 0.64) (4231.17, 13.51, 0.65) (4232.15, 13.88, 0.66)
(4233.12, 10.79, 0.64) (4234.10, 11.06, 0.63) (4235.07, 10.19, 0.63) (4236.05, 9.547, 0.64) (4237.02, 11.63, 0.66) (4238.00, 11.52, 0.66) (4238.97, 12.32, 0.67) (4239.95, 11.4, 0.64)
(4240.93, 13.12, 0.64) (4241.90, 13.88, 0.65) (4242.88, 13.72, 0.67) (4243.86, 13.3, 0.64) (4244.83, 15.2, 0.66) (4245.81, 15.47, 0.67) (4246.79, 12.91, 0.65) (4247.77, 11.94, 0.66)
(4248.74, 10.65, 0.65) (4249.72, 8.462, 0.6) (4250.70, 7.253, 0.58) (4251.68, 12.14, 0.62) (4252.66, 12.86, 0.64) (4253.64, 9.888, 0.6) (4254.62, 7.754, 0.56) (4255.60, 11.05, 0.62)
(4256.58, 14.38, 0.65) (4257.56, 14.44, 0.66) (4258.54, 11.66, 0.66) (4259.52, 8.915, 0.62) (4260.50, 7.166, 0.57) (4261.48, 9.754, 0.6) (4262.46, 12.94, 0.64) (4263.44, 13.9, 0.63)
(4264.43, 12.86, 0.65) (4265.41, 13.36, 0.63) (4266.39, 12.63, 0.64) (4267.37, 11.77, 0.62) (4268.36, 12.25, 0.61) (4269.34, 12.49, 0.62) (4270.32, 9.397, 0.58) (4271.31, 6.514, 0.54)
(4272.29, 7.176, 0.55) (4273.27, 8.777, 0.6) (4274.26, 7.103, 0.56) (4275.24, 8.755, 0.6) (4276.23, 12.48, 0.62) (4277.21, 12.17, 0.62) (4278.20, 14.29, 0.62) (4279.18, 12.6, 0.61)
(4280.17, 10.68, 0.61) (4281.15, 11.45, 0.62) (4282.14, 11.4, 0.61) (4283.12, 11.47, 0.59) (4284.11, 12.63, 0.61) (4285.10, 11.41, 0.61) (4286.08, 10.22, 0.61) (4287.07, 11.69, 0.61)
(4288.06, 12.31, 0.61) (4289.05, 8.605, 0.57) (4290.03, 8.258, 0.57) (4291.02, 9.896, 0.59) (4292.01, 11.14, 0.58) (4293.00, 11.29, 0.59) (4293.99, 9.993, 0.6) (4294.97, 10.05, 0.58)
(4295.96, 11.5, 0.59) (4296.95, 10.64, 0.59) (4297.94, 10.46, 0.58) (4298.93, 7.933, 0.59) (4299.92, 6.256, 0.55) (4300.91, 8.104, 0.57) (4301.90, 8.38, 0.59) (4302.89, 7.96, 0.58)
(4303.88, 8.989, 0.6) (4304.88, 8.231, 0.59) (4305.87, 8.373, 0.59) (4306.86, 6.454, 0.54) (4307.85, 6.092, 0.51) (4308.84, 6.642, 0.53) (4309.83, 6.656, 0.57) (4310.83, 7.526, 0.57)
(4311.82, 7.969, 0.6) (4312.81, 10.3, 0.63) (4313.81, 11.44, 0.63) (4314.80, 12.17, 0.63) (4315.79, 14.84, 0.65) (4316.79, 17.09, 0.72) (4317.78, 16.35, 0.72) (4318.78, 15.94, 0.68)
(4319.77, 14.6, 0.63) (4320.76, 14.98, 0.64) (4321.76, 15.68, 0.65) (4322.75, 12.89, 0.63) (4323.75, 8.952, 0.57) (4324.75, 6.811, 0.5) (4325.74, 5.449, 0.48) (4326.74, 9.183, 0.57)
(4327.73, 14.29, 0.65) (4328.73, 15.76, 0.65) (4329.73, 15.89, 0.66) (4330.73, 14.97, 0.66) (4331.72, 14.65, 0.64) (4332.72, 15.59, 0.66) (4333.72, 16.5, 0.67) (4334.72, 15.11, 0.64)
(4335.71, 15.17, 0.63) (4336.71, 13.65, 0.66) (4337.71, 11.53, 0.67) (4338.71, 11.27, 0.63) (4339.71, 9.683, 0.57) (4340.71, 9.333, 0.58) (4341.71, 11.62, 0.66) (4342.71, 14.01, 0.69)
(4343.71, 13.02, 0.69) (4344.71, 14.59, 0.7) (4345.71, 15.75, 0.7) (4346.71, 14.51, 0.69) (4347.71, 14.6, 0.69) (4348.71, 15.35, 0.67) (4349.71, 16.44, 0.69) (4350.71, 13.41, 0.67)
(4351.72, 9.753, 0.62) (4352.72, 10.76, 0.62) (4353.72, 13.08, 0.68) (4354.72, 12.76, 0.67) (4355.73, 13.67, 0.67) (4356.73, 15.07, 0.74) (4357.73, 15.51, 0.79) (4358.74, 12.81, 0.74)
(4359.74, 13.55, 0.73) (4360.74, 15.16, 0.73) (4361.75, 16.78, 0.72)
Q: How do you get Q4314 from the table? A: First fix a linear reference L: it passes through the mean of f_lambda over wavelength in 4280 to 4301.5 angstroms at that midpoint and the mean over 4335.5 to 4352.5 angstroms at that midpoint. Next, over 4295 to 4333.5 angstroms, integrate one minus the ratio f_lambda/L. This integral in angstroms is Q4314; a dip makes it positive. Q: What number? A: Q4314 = 2.1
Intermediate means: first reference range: 10.3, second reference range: 13.1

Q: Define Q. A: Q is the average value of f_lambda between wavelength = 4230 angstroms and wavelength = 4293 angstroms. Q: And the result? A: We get 11.3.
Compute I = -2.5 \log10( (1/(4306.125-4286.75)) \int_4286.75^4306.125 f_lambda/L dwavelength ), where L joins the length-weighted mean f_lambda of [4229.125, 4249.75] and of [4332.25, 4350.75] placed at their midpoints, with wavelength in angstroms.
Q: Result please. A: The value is 0.35 mag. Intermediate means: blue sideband 12.3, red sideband 13.8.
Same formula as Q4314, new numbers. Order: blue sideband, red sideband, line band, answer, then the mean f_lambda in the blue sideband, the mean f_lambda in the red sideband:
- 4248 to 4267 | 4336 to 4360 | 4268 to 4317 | 8.1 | 11.2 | 13.2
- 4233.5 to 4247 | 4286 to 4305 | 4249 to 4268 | 0.5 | 12.5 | 9.6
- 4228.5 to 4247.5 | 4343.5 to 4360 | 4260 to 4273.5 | 2.0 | 12.4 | 13.8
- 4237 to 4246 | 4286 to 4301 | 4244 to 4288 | 1.3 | 13.2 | 9.93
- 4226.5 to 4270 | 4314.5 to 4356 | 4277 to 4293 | 1.4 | 11.5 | 13.4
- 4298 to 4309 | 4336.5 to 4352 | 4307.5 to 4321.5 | -3.7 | 7.73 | 13.1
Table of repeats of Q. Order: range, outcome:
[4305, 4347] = 12.2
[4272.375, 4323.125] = 10.6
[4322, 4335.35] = 12.9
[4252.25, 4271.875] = 11.3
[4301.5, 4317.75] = 9.53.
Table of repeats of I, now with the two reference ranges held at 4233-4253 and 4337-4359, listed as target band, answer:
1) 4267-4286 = 0.144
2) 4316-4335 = -0.070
